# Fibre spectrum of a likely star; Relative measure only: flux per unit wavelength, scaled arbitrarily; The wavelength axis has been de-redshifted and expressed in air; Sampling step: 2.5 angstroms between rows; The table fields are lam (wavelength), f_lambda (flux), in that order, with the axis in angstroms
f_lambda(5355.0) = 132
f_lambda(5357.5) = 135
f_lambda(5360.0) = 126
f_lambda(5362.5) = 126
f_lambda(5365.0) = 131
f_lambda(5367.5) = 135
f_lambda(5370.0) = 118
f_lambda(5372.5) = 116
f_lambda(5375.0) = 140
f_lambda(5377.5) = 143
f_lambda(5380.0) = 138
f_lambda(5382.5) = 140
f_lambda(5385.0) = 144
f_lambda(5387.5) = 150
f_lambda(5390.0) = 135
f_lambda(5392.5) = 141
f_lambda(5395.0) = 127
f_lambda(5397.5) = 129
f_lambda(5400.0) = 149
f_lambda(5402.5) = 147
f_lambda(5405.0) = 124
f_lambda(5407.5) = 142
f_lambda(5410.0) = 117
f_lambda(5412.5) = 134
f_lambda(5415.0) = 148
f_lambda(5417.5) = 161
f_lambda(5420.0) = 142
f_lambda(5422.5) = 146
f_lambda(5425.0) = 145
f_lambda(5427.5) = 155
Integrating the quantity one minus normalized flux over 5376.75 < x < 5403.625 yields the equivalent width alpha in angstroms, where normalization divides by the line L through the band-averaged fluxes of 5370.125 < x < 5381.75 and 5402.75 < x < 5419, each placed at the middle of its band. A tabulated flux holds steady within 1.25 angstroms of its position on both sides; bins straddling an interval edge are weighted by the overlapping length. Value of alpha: -1.0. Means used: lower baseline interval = 133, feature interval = 140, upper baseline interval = 138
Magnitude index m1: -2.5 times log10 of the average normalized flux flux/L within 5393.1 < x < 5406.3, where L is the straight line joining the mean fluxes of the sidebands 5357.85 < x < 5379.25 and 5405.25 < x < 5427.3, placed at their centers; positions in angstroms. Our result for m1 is 0.02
